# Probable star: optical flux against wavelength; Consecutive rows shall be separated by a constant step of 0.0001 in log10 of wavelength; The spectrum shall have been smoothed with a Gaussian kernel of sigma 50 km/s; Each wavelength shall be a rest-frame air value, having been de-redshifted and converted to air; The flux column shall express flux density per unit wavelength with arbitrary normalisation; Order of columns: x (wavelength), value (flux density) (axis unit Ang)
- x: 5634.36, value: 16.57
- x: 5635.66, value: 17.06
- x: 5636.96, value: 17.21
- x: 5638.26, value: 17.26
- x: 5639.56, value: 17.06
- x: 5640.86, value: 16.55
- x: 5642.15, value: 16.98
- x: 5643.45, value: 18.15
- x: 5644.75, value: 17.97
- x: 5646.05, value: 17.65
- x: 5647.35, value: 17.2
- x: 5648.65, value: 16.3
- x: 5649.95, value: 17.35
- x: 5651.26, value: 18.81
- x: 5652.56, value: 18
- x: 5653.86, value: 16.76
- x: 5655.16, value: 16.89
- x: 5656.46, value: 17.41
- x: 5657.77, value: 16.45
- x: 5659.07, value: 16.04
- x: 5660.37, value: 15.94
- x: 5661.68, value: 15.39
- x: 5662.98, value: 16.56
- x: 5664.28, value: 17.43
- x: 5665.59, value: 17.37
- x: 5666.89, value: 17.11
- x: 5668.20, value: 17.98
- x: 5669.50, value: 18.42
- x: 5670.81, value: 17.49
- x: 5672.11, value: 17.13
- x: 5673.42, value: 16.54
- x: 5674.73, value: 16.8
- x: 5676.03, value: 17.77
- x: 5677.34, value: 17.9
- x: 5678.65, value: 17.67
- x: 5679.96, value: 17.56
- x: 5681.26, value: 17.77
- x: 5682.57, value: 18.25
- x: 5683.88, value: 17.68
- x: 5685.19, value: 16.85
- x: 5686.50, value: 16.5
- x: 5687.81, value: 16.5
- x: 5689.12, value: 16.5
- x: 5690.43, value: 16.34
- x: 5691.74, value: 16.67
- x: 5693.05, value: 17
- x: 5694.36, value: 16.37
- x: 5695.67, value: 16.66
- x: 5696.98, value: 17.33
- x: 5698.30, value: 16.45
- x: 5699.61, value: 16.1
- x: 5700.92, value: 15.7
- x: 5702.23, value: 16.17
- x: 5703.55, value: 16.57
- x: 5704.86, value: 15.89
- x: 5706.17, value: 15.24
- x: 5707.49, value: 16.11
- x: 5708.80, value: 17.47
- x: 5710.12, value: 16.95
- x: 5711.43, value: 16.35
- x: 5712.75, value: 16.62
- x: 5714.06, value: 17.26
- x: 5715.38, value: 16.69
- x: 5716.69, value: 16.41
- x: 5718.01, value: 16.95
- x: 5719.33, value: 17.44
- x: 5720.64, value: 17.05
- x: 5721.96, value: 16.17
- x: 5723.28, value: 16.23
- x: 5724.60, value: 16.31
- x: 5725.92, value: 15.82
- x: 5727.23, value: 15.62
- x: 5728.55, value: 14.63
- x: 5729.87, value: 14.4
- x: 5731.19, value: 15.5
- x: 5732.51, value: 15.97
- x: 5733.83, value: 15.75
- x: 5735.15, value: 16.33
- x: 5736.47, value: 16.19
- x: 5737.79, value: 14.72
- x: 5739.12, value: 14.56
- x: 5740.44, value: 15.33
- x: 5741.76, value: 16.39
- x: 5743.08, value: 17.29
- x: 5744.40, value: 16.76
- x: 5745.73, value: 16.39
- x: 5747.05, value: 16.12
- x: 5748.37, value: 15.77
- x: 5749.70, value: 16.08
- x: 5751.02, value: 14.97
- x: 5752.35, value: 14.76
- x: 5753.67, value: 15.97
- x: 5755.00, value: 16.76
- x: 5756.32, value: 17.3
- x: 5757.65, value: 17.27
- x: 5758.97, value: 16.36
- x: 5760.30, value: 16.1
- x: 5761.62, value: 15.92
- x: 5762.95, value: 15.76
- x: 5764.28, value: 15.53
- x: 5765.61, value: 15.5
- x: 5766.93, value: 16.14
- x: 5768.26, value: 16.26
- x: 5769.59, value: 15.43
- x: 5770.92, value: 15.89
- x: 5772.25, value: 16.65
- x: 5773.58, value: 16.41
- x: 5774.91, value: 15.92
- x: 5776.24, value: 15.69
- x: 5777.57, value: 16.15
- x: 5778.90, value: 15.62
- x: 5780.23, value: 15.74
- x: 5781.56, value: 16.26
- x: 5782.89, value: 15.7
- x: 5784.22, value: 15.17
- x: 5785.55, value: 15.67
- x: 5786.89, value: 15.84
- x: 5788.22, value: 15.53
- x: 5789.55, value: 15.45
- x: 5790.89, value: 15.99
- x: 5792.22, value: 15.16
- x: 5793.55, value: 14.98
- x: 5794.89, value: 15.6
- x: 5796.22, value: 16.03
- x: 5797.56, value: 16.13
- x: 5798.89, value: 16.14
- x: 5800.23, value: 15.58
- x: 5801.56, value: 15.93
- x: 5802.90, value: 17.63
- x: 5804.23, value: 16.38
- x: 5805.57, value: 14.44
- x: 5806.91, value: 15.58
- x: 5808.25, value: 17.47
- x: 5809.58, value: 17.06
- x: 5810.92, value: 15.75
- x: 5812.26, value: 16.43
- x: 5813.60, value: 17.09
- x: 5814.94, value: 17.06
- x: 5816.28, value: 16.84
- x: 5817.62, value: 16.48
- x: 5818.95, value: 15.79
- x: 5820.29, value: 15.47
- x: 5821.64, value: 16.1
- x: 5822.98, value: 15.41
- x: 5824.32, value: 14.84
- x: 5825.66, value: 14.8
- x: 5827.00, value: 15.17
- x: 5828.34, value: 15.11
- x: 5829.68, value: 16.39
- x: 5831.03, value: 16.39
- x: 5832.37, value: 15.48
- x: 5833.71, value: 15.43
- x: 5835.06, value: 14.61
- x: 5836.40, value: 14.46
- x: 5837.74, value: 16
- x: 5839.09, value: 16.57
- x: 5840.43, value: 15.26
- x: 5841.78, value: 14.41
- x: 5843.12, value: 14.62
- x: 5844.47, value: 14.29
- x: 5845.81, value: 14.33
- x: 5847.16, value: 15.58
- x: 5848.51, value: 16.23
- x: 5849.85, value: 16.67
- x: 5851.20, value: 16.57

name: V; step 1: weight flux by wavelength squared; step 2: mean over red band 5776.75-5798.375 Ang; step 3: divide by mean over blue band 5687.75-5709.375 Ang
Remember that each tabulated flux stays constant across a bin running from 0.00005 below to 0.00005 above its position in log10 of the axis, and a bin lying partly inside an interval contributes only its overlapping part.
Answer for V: 1.0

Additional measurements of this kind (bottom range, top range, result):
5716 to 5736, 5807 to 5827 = 1.04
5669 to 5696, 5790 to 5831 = 0.97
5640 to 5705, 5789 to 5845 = 0.97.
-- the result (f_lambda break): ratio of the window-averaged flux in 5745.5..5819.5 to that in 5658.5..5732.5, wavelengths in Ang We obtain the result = 0.96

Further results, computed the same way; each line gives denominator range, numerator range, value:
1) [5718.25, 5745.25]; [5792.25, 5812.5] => 1.01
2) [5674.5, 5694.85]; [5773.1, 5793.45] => 0.92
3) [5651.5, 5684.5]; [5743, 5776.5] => 0.93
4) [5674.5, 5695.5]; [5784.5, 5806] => 0.92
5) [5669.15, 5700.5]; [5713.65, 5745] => 0.94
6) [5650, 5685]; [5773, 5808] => 0.92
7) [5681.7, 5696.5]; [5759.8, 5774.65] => 0.95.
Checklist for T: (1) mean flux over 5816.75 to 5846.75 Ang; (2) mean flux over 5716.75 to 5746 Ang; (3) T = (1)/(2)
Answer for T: 0.96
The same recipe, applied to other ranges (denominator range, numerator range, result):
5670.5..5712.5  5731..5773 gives 0.95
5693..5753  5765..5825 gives 0.99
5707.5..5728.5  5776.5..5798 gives 0.95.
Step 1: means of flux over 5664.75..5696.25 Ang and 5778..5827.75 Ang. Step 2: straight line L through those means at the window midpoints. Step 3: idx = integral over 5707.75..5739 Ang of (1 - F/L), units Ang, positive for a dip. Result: 1.1 Ang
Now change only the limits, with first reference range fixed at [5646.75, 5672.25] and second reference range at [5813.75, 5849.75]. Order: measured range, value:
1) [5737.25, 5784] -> 0.6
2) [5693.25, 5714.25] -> 0.3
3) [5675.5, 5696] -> -0.3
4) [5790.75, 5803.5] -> 0.0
